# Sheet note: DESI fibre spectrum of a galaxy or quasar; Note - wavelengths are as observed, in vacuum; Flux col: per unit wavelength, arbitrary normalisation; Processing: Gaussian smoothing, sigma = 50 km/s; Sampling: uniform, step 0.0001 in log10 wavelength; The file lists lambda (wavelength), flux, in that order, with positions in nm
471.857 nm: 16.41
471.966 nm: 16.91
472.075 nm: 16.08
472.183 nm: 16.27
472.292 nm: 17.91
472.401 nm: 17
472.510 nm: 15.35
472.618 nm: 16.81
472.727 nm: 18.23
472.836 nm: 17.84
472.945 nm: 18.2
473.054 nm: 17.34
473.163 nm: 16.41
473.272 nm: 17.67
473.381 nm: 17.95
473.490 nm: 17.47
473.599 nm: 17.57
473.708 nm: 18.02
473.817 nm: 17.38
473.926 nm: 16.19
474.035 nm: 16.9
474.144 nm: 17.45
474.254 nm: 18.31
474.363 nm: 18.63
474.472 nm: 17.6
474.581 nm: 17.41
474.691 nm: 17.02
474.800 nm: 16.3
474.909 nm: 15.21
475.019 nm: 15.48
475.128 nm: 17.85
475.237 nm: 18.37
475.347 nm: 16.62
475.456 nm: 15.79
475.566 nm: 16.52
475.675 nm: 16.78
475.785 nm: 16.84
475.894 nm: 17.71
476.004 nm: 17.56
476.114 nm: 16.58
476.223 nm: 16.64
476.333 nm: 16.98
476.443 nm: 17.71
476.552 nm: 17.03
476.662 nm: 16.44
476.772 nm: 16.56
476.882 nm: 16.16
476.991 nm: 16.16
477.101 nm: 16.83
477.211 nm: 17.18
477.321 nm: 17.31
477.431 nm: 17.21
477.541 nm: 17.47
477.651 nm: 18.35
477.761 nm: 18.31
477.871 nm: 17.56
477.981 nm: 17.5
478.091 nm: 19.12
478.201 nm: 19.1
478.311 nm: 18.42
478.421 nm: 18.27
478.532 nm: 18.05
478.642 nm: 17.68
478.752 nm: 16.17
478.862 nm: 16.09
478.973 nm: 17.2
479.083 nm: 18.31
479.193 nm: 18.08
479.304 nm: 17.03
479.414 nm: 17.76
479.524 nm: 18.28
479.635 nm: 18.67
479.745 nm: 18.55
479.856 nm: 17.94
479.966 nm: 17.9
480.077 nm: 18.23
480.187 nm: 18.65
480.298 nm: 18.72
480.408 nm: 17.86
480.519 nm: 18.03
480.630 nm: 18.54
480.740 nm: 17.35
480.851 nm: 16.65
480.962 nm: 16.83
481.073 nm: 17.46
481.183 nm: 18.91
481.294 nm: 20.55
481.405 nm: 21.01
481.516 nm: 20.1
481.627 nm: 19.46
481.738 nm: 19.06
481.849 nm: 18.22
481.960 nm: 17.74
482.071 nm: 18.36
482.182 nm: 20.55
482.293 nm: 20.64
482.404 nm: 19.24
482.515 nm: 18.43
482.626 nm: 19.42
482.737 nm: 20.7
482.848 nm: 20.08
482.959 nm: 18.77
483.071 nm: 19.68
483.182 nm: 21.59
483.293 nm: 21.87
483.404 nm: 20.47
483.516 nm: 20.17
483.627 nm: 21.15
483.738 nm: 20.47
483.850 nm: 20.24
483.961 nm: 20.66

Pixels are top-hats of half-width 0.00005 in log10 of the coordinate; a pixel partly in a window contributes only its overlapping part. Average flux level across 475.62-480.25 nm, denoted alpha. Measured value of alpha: 17.5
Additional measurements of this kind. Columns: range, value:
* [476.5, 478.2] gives 17.3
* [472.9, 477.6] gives 17.1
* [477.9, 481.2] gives 17.9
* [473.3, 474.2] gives 17.4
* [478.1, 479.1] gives 17.7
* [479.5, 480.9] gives 18.1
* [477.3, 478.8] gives 17.9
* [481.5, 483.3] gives 19.6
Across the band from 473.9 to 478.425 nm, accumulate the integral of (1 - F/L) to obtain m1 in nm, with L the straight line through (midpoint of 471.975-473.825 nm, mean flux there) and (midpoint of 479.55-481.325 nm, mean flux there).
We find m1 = 0.108 nm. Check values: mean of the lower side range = 17.3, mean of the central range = 17.2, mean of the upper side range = 18.1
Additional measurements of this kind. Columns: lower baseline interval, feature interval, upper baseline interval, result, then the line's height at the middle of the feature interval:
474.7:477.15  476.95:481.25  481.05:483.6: 0.10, 18.2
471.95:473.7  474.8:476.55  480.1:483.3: 0.10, 17.8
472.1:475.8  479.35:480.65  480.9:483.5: 0.04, 18.9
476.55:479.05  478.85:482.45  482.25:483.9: 0.09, 18.9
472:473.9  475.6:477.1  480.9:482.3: 0.09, 18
